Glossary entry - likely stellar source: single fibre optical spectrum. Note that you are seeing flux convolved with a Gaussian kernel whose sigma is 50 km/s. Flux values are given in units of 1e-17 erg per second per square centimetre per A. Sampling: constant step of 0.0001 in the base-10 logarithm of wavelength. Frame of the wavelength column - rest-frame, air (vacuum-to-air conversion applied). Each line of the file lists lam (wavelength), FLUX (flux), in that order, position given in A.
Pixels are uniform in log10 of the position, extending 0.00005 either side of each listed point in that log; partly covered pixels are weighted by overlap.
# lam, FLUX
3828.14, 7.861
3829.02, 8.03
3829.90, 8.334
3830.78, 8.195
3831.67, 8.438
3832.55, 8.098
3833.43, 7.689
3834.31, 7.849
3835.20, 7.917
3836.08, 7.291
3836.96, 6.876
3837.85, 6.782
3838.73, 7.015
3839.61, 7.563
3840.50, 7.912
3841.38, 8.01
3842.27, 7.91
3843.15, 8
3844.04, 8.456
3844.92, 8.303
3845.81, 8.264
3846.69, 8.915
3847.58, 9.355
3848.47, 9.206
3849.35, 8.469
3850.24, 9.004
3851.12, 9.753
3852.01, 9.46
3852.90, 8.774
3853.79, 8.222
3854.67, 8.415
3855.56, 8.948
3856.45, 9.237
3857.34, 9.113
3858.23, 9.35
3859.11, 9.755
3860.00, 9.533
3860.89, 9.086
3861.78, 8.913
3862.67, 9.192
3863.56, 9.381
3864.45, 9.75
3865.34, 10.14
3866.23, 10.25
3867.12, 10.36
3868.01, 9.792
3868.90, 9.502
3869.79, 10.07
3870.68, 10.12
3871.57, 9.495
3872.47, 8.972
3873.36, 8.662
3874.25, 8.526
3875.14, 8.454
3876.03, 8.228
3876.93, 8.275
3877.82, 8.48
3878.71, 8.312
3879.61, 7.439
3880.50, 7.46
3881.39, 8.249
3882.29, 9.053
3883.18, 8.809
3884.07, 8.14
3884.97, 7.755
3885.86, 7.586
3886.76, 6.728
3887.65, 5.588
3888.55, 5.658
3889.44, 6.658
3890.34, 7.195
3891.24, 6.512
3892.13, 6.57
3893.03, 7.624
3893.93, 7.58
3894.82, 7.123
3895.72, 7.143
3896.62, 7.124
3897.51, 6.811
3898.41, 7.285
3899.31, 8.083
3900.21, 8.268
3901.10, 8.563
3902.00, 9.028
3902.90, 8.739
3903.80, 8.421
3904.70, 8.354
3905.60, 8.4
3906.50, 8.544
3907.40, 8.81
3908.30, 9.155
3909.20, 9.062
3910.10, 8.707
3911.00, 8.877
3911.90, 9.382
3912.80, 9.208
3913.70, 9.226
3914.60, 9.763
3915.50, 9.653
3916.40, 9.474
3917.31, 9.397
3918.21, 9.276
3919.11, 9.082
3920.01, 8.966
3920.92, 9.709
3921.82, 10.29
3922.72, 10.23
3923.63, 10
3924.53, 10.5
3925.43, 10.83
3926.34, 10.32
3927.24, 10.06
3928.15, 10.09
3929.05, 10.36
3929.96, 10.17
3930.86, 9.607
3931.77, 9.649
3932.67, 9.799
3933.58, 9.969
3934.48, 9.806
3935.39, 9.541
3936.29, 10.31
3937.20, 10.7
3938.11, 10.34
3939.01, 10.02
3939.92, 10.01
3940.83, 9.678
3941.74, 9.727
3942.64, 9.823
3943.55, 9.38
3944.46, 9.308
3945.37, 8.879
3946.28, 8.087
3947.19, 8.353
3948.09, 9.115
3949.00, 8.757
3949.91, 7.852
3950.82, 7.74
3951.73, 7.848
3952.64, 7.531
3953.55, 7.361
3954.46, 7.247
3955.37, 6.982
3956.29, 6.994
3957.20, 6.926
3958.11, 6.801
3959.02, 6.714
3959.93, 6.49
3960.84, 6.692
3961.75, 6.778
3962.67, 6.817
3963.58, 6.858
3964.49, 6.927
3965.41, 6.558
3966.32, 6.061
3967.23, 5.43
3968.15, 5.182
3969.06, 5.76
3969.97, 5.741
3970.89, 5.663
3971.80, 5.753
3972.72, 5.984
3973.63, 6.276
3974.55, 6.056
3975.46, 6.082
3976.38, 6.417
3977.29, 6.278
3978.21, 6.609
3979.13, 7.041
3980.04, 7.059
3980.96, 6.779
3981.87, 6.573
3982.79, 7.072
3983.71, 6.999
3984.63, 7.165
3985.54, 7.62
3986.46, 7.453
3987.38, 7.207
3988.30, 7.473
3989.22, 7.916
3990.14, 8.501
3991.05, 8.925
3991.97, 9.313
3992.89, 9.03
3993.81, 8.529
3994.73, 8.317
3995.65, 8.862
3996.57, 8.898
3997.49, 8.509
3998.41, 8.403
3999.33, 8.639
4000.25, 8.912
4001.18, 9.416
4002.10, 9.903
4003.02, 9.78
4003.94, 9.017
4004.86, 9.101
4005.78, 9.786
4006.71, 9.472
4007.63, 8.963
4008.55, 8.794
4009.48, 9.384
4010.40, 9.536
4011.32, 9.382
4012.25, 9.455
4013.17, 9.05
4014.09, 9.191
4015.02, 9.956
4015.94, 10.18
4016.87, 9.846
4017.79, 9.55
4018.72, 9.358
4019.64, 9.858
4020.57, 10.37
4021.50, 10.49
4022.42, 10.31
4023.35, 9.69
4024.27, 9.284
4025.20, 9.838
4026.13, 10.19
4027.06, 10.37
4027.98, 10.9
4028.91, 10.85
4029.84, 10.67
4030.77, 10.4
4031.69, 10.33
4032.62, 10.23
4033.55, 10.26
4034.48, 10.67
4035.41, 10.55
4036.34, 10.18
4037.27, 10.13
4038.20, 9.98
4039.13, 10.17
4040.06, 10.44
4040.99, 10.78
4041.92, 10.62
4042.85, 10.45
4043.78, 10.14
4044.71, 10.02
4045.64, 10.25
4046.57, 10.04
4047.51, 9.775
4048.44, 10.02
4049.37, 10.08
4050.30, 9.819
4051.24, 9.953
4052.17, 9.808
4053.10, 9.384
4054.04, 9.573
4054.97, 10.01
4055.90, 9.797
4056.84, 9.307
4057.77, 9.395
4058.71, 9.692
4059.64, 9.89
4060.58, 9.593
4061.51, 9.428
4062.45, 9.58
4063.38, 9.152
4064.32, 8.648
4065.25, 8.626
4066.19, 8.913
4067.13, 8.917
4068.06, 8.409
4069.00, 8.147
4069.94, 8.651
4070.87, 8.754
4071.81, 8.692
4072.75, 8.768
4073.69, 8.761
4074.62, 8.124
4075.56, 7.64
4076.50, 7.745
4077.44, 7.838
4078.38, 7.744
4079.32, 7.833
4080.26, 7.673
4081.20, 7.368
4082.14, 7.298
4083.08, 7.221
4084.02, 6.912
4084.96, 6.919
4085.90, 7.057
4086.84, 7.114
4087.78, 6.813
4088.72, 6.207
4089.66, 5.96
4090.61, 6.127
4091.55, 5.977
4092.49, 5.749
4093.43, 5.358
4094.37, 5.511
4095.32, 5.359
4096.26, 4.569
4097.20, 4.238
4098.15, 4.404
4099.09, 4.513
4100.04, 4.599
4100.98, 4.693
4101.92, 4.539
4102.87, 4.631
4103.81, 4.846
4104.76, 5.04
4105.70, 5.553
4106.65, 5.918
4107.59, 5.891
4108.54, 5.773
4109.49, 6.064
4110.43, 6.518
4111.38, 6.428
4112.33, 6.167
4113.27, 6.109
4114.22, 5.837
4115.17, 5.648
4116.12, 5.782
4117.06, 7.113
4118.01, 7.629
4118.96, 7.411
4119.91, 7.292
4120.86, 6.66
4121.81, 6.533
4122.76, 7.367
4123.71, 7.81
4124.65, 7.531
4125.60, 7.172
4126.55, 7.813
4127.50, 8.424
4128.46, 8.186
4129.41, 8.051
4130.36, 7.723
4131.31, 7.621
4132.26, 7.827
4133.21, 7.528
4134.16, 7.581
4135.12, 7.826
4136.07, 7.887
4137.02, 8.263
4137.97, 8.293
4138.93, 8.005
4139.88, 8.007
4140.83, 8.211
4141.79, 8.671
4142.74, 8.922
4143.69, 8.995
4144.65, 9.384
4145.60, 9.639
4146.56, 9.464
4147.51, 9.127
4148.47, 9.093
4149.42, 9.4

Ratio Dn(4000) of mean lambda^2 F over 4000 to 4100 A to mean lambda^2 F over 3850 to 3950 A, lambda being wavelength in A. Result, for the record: 1.07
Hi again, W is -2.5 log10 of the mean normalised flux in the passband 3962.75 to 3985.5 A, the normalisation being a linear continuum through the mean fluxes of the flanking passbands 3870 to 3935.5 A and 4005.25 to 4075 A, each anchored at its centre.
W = 0.40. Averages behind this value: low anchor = 8.67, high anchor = 9.71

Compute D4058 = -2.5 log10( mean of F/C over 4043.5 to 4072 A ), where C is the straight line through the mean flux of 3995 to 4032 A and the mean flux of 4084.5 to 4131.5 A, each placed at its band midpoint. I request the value -0.17 mag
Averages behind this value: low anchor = 9.61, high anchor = 6.24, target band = 9.44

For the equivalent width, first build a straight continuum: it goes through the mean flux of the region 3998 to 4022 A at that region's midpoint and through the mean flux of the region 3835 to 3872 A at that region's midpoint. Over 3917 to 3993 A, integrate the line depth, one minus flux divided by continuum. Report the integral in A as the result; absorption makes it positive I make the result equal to 9.2 A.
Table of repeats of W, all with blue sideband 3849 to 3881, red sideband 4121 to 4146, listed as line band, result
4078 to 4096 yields 0.235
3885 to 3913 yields 0.146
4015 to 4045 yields -0.209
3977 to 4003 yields 0.074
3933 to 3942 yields -0.140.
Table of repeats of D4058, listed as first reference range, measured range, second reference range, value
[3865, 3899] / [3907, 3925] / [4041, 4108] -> -0.18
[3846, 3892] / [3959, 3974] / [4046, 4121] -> 0.29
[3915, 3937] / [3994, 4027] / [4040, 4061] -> 0.06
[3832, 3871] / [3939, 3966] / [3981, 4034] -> 0.15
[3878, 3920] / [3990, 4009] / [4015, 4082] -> 0.01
